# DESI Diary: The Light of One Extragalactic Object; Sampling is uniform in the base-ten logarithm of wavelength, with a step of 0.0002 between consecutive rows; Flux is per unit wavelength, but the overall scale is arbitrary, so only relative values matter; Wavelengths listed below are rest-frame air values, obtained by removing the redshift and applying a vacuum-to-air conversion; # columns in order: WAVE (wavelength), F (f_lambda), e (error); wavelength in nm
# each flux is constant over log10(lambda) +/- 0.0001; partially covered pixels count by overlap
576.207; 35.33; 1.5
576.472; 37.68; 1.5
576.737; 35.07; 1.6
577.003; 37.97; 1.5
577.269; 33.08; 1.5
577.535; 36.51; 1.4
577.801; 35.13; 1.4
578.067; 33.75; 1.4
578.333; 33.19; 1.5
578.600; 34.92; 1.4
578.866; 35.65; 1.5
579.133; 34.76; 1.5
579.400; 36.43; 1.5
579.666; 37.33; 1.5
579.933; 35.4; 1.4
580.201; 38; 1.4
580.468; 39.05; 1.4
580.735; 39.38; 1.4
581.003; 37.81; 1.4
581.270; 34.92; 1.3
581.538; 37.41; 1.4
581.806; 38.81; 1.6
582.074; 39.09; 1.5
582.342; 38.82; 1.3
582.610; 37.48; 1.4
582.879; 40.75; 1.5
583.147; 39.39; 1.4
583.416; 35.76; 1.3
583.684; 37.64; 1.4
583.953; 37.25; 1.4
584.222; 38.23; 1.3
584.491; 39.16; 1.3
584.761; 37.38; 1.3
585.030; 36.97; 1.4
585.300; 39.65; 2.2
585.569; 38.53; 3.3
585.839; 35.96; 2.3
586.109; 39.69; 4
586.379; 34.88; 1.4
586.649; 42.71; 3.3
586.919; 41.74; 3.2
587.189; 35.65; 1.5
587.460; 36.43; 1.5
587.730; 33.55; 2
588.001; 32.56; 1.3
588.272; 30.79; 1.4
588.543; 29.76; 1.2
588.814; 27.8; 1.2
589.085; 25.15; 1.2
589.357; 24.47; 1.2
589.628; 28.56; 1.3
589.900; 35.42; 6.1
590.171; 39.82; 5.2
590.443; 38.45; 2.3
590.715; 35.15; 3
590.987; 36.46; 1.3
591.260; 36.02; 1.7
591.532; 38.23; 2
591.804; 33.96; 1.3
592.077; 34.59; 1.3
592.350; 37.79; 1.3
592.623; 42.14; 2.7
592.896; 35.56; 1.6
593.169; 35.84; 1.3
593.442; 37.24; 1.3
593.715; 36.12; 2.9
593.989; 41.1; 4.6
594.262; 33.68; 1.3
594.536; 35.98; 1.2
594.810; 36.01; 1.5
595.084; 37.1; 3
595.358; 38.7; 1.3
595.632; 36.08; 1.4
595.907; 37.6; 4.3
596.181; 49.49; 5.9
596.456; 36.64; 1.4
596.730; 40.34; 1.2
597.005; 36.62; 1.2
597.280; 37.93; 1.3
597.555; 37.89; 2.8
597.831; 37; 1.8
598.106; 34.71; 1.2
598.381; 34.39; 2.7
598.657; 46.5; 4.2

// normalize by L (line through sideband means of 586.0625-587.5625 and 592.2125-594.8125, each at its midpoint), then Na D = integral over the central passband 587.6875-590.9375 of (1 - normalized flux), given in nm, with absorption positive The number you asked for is 0.52 nm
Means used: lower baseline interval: 38.5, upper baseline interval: 37.2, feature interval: 31.9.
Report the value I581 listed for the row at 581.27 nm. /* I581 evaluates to 34.92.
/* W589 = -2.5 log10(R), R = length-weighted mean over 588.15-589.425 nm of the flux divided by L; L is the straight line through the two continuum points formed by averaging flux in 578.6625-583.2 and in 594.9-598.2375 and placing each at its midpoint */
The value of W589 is 0.34 mag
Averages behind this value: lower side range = 37.6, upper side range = 38.3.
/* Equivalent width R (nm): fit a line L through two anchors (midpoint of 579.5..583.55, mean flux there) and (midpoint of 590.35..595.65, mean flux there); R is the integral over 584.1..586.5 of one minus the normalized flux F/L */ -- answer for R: -0.02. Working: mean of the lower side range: 38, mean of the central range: 37.8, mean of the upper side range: 36.8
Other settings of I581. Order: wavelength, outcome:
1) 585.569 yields 38.53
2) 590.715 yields 35.15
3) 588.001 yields 32.56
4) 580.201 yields 38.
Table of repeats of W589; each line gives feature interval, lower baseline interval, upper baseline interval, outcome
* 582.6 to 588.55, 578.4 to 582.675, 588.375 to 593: -0.047 mag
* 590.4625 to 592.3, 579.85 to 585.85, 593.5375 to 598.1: 0.057 mag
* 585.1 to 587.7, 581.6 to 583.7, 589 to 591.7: -0.054 mag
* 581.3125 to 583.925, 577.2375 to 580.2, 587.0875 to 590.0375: -0.141 mag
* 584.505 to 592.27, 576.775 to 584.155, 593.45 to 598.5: 0.065 mag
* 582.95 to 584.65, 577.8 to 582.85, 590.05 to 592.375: -0.036 mag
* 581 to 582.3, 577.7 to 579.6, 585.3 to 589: -0.077 mag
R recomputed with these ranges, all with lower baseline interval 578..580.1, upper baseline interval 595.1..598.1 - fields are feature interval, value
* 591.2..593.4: 0.06 nm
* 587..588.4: 0.11 nm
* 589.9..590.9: 0.00 nm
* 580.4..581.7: -0.07 nm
